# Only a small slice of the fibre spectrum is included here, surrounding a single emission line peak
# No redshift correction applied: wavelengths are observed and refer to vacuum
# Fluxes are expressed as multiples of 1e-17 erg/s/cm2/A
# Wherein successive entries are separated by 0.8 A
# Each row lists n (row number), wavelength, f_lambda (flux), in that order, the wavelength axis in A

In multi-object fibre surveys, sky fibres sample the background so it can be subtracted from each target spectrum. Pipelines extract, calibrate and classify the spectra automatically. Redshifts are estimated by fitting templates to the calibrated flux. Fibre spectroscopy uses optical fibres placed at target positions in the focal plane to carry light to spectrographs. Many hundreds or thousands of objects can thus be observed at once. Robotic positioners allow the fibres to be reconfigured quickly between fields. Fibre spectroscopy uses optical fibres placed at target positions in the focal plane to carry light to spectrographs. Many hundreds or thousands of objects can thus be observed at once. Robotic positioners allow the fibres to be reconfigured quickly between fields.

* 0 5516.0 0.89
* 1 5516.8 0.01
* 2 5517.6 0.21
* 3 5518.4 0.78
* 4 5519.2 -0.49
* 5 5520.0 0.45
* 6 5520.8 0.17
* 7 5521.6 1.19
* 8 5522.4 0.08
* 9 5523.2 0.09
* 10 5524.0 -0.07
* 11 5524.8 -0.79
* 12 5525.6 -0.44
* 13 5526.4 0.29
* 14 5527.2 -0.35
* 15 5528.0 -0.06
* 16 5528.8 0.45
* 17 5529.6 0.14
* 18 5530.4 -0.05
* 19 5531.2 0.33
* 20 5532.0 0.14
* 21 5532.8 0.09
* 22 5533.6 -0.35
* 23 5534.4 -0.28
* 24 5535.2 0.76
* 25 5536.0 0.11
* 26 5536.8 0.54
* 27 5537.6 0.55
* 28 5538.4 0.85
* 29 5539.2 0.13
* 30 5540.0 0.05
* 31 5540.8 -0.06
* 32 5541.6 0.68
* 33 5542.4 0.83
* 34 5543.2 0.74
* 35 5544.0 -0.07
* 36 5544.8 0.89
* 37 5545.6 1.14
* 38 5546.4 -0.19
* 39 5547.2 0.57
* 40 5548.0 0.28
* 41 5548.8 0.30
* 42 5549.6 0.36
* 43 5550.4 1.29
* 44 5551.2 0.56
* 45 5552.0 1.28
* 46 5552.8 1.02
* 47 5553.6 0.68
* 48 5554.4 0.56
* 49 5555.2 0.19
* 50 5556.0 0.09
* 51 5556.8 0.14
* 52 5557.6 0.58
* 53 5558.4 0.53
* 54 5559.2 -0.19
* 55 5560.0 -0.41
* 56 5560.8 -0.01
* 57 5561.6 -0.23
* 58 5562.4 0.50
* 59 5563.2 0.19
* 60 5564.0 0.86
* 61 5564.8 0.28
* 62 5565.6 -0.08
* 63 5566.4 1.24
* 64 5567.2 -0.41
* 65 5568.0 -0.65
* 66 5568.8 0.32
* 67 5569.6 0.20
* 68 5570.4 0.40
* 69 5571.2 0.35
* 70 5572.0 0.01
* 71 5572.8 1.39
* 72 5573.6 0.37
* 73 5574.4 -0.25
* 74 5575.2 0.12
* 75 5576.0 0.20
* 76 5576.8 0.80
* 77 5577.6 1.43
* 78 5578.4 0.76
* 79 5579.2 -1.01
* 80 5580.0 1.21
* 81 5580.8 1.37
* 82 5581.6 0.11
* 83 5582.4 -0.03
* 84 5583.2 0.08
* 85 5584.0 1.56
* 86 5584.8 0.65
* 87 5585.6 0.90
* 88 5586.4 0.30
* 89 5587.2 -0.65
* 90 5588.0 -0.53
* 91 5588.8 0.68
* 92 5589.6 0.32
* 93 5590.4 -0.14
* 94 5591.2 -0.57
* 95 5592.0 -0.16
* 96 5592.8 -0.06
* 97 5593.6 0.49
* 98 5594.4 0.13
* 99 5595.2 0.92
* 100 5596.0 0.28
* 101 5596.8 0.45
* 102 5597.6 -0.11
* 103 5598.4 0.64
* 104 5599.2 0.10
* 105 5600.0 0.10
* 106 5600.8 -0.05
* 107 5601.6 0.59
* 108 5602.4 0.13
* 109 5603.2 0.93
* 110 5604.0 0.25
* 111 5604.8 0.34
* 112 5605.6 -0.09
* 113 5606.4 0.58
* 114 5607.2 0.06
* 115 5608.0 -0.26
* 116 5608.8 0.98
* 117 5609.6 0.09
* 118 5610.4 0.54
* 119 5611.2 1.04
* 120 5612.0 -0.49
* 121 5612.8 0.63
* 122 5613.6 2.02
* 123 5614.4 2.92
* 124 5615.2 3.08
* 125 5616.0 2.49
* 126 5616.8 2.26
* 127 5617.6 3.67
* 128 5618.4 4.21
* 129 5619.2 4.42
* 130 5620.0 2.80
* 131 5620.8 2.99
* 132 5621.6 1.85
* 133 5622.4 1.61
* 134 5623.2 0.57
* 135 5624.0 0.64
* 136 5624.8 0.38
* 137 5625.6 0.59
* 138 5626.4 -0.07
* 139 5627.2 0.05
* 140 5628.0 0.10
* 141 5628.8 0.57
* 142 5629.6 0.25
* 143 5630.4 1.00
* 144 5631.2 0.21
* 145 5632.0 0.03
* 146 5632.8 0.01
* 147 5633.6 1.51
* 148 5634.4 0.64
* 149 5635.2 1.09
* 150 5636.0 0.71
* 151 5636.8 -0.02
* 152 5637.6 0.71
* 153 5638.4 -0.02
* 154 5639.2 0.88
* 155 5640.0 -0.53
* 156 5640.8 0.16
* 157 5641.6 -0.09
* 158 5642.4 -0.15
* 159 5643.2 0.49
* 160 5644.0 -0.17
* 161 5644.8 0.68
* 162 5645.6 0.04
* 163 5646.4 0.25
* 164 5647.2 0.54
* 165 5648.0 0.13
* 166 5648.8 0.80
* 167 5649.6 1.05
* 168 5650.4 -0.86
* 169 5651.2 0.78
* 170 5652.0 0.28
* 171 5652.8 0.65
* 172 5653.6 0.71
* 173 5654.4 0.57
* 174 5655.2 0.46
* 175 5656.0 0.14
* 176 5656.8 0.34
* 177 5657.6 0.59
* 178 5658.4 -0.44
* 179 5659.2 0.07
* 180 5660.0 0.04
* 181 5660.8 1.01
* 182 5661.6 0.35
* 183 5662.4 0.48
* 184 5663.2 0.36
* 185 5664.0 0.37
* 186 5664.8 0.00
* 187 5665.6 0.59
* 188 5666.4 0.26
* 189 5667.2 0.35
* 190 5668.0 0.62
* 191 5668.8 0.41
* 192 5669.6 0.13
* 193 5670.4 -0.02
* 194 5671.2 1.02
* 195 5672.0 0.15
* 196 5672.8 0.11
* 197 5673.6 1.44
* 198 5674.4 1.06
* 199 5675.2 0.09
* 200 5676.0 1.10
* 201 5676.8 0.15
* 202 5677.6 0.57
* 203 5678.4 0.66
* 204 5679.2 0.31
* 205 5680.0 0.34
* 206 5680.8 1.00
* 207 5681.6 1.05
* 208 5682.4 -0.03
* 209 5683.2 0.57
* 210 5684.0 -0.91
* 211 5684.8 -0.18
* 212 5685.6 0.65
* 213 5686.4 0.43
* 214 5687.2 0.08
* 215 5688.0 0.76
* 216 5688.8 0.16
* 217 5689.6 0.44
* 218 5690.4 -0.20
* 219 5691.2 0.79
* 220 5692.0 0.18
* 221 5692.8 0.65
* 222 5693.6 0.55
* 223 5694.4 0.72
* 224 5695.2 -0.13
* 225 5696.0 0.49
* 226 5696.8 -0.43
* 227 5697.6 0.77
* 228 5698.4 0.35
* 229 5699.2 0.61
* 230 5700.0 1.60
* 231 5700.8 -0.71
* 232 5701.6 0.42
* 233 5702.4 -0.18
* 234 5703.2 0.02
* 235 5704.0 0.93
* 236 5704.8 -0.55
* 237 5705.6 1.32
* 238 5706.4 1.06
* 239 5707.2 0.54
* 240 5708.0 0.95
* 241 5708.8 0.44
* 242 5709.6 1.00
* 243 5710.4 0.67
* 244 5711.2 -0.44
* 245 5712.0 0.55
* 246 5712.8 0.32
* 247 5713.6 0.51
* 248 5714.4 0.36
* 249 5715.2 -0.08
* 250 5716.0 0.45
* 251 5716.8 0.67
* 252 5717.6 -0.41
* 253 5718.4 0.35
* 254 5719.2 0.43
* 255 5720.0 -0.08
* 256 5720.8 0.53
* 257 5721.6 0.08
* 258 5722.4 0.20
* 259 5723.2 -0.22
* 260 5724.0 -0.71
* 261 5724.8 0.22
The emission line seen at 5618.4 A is [O II]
